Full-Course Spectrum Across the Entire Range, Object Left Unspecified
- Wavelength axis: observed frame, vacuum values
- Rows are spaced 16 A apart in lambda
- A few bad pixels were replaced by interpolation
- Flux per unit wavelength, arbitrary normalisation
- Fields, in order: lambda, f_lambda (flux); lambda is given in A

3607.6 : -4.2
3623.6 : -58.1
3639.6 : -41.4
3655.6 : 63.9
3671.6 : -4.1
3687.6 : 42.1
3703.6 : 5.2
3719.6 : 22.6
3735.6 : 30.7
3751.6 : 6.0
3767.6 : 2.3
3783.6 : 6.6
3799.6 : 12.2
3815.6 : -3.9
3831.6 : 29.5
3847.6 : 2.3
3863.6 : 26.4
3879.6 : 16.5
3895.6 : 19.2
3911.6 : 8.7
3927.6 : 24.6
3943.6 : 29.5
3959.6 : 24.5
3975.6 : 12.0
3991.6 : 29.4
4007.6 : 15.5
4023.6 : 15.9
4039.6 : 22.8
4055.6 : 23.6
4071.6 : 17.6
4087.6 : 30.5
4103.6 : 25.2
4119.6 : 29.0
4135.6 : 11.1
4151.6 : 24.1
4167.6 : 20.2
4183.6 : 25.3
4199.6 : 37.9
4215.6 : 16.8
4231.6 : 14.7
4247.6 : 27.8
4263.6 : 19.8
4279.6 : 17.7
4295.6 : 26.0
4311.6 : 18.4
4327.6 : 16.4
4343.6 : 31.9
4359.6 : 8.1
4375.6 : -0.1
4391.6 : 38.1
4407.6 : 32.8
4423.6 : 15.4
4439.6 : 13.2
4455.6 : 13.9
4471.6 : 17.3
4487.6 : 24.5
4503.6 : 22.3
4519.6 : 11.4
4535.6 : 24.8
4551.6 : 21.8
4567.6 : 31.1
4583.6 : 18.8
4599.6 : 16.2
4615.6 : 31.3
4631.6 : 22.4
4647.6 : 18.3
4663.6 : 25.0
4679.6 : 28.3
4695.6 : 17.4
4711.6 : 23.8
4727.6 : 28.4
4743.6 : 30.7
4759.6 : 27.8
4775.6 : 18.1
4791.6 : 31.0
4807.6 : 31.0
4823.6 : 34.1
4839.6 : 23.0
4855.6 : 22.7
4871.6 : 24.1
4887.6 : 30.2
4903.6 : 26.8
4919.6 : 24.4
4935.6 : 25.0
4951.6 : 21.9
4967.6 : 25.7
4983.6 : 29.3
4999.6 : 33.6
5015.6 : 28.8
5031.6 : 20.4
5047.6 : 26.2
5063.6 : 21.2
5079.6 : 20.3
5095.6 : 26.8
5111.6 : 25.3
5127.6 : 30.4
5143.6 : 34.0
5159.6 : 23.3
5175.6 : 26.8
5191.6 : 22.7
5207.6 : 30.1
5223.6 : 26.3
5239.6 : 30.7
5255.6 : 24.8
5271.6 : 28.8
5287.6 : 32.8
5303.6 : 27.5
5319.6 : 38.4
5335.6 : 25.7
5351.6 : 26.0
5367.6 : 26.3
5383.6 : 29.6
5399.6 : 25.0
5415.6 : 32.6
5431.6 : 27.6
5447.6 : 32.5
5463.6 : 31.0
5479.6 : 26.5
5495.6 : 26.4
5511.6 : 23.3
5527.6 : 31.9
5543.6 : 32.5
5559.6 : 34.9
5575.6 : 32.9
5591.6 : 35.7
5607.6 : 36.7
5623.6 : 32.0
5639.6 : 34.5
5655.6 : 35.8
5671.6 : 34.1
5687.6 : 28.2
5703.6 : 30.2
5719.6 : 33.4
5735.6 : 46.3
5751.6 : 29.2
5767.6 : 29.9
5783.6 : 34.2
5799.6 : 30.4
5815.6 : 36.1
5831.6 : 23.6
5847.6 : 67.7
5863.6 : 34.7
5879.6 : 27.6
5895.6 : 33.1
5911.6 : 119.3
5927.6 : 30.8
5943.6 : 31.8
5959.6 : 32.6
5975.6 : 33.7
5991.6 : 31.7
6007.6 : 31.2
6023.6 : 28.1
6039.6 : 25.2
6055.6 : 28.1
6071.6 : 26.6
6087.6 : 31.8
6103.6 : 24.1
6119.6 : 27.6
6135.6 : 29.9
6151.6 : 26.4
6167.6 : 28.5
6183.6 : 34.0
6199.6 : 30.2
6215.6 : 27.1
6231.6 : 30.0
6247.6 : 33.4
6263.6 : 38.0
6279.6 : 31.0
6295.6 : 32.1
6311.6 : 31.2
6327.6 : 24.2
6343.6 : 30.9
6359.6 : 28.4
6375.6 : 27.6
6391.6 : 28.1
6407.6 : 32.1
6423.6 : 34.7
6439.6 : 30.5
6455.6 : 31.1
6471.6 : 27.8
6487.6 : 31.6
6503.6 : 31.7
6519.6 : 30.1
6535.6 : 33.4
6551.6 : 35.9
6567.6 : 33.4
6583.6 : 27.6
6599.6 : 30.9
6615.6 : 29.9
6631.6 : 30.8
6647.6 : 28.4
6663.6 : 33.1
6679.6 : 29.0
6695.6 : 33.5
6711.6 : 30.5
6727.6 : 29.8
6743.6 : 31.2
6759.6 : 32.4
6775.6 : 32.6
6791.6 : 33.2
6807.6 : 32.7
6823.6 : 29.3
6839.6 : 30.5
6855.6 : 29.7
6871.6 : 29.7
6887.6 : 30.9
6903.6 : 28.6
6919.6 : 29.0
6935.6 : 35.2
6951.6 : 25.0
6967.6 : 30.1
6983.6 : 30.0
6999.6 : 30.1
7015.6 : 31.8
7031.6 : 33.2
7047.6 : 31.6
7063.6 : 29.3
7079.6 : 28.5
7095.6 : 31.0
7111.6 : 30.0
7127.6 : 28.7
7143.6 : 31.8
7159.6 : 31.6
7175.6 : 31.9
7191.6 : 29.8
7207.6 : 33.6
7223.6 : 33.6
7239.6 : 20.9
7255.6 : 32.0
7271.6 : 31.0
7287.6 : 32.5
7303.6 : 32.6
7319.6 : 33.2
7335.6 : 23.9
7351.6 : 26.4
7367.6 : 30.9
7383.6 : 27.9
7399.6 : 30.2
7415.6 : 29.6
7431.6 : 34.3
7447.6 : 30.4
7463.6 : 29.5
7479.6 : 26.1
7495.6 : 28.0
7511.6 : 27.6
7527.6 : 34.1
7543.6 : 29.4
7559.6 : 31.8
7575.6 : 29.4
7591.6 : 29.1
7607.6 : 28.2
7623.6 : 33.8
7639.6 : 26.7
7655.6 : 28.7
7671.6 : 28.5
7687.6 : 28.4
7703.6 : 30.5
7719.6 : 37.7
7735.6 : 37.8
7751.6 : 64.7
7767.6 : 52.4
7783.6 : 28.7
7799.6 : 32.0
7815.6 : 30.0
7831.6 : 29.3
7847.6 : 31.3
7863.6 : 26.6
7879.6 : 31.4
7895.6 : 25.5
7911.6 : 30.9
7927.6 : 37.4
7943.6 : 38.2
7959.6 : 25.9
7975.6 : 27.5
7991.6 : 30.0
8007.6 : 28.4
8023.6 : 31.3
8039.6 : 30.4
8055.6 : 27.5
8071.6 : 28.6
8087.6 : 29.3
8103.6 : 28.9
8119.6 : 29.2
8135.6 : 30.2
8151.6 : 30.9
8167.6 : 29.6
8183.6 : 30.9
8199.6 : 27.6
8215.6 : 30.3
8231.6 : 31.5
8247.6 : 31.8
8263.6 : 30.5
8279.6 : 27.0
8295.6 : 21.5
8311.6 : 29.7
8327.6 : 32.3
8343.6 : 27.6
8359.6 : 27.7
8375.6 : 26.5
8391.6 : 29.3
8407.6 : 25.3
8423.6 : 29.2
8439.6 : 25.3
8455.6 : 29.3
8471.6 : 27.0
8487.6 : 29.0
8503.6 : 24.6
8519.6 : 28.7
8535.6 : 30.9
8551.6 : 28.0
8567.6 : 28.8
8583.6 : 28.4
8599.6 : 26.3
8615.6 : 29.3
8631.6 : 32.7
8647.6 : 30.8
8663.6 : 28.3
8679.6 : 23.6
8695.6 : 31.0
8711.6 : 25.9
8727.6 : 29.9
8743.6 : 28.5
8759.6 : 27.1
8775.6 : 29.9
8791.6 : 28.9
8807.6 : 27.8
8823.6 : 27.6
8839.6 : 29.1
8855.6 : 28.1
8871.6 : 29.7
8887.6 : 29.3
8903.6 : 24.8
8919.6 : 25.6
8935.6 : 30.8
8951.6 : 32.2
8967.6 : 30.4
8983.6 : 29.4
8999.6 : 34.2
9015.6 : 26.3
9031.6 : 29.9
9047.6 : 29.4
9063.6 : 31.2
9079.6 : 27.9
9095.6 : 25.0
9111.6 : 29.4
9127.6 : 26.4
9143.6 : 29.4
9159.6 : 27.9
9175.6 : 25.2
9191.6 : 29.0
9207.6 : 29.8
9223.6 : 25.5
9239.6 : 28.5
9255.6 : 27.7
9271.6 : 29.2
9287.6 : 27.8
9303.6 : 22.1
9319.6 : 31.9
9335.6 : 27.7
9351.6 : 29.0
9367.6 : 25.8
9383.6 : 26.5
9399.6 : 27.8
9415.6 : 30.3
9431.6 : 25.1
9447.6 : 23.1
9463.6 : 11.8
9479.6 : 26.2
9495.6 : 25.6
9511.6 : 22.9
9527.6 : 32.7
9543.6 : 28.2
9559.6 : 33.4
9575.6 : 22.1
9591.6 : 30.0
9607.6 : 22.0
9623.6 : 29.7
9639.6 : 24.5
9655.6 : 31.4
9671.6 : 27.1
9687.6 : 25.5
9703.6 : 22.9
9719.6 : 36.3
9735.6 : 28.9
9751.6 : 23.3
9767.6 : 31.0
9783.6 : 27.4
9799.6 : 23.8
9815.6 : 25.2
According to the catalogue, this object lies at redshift 0.18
